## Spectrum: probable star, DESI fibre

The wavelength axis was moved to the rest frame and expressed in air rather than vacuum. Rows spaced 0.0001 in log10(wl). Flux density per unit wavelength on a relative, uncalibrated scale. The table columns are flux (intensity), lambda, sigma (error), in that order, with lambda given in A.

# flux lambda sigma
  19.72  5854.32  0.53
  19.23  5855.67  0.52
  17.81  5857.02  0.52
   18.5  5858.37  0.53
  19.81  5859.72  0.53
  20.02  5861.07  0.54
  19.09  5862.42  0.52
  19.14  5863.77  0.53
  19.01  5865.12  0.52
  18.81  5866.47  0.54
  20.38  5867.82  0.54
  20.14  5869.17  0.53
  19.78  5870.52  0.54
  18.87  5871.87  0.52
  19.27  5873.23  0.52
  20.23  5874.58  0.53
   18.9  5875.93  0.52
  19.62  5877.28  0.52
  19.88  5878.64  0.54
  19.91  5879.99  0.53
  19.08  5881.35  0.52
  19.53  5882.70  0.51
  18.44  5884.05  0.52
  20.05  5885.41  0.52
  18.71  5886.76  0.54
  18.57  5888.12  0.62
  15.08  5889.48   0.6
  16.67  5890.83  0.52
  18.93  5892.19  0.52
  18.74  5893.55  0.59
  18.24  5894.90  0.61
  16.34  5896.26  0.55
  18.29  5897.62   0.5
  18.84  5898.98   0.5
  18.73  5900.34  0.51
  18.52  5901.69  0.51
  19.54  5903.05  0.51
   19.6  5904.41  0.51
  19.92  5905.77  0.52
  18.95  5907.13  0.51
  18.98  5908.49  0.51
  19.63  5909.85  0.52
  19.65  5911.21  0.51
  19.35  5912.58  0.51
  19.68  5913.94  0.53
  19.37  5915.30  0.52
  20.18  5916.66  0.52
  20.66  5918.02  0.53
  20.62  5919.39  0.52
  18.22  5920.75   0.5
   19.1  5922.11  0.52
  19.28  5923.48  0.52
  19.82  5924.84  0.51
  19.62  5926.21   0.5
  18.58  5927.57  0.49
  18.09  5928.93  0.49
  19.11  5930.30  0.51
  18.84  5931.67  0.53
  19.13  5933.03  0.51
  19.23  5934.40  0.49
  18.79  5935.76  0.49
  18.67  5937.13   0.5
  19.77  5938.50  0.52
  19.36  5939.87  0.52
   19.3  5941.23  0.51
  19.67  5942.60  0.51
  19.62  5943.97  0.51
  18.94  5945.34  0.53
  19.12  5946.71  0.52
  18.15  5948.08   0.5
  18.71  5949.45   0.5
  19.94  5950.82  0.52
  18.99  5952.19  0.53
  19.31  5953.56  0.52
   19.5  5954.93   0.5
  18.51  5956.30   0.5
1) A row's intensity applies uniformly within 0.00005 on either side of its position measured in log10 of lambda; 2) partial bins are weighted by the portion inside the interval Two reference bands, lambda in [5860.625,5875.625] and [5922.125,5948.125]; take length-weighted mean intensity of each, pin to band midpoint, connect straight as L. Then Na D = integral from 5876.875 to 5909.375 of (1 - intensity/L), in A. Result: 1.1 A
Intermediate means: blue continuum 19.5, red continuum 19.1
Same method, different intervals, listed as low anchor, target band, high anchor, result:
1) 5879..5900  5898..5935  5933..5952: -1.0 A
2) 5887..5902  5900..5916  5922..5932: -0.8 A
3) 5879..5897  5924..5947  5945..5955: -0.3 A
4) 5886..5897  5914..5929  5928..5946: -0.7 A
